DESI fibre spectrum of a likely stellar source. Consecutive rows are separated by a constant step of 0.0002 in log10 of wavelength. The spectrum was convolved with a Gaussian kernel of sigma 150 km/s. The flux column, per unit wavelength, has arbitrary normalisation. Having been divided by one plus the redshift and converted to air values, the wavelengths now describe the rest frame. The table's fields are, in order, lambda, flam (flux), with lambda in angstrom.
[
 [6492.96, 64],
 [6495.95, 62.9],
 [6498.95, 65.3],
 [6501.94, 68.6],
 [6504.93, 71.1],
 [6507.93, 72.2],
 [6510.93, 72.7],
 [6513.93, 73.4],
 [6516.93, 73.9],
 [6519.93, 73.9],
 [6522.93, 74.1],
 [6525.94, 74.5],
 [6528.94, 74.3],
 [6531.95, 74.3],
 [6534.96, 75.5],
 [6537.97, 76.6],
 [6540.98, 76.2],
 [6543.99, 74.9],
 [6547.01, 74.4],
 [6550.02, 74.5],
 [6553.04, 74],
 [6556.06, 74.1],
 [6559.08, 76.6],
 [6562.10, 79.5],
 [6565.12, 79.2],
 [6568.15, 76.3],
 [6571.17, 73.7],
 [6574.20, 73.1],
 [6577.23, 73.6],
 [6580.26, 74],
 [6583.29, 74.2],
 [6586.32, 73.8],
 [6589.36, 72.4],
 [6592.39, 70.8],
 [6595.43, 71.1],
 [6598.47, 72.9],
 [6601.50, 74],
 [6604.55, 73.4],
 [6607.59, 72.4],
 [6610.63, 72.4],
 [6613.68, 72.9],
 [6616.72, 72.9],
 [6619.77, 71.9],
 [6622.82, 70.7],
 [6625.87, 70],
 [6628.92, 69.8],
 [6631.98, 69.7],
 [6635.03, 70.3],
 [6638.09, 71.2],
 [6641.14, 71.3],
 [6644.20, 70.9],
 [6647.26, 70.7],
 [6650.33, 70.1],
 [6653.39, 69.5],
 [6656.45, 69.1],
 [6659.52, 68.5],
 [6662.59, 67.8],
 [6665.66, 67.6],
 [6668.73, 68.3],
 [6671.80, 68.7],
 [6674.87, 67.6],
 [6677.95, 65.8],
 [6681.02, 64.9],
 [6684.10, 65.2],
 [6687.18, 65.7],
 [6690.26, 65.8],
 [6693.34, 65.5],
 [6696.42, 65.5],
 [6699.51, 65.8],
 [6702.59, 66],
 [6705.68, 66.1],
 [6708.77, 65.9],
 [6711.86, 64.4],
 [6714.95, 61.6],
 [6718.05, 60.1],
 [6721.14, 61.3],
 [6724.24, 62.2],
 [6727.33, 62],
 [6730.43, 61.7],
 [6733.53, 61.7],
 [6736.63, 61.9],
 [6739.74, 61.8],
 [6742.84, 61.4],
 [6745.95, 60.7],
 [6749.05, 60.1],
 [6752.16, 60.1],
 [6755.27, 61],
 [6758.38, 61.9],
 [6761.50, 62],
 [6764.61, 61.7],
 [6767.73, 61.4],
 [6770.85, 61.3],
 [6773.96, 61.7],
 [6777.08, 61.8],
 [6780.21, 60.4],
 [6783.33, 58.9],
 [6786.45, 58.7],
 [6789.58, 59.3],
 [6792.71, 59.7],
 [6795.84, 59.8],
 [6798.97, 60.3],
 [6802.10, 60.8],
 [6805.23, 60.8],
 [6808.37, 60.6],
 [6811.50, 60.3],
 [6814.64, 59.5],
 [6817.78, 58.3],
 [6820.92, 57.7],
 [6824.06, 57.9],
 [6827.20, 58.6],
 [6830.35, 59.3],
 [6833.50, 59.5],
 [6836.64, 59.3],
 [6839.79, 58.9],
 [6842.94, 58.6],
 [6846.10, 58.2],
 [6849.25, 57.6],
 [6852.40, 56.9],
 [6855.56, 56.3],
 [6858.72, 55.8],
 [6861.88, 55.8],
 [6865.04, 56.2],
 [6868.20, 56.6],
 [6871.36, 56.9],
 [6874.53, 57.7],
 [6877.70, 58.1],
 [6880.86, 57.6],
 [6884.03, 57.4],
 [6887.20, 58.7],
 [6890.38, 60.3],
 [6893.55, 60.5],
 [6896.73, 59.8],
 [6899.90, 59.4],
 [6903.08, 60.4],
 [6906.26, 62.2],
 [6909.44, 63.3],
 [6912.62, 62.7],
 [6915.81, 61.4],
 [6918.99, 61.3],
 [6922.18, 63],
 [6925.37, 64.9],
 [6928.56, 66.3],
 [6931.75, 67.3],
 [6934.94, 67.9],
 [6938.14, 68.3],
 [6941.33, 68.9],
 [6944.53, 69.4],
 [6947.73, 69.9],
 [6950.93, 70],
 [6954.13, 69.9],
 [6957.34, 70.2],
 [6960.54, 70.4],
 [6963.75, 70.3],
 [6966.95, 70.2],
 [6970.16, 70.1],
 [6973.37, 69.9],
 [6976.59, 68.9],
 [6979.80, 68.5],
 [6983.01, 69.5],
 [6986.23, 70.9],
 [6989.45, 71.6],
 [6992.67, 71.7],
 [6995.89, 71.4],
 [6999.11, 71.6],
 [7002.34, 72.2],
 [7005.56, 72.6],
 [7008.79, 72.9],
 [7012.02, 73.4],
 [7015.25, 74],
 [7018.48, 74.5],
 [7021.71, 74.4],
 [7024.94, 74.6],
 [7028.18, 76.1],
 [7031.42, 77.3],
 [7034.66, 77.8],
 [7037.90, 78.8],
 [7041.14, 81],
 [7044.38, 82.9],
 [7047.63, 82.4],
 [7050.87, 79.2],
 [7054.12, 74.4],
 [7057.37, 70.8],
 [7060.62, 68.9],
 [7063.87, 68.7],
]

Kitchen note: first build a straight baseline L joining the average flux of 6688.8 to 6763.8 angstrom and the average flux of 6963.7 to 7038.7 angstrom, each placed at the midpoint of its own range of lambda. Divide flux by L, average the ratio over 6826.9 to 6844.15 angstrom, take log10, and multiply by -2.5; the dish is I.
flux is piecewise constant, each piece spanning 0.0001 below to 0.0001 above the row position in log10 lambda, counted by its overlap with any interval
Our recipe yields 0.13 mag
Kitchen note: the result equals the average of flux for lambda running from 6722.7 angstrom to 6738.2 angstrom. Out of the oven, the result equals 61.9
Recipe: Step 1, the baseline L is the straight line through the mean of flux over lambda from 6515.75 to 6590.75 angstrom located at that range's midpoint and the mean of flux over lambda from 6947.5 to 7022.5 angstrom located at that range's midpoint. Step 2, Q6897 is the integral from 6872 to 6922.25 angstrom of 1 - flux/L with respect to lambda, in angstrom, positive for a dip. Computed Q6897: 8.3 angstrom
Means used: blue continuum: 74.9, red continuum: 71.2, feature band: 60.1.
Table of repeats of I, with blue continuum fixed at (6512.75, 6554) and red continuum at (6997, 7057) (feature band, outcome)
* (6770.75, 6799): 0.245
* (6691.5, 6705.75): 0.144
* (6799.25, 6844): 0.260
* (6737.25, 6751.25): 0.227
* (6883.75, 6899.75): 0.260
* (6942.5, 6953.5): 0.090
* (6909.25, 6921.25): 0.215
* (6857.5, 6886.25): 0.307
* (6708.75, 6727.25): 0.204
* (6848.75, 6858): 0.310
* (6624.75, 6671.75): 0.080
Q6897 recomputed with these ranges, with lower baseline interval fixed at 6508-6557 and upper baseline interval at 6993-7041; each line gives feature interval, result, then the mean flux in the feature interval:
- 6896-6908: 2.3 angstrom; 60.6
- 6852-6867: 3.7 angstrom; 56.1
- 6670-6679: 0.8 angstrom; 67.5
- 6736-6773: 6.6 angstrom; 61.3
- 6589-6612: 0.6 angstrom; 72.4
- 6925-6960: 2.8 angstrom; 68.6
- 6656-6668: 1.0 angstrom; 68.1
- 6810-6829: 4.0 angstrom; 58.7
